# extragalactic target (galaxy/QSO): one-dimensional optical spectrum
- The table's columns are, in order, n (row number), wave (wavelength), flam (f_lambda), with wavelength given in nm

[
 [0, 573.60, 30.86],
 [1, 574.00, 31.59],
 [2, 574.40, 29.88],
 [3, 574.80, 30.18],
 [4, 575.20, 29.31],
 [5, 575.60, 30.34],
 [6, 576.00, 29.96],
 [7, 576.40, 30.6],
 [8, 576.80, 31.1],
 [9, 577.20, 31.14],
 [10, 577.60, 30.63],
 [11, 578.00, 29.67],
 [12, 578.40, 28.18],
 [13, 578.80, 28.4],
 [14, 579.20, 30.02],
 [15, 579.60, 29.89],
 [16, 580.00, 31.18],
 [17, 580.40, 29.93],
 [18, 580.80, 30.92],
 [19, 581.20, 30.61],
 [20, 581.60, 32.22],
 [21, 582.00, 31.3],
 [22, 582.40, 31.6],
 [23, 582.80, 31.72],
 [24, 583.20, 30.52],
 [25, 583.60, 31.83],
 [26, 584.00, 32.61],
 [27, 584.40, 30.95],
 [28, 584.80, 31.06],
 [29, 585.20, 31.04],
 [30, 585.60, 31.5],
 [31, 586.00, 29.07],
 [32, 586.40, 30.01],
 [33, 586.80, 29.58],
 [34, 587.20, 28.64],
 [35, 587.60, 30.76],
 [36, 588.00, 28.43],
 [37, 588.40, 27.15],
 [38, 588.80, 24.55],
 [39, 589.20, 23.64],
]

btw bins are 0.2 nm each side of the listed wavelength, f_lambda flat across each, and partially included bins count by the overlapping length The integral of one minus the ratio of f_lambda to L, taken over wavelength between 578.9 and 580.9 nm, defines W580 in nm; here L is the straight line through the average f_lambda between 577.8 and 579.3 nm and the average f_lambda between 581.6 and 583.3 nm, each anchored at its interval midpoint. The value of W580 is -0.03 nm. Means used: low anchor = 29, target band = 30.3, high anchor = 31.4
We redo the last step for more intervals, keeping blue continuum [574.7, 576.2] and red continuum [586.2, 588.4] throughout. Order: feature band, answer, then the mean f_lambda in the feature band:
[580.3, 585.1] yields -0.287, 31.3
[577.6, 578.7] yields 0.022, 29.2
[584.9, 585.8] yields -0.057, 31.2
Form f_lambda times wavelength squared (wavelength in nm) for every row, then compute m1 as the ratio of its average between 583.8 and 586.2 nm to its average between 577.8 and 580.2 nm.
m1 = 1.07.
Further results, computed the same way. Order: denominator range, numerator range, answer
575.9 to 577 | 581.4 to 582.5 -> 1.06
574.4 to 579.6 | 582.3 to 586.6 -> 1.06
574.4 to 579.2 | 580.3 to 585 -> 1.07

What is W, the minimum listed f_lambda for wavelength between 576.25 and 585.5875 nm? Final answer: 28.18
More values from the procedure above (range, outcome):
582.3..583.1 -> 31.6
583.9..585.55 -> 30.95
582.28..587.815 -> 28.64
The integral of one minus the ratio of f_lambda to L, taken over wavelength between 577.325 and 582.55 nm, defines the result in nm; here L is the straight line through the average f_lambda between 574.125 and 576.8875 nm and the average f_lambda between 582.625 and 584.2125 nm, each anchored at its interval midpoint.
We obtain 0.11 nm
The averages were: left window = 30.2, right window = 31.7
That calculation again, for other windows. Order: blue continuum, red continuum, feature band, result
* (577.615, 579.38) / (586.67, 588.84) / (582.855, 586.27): -0.28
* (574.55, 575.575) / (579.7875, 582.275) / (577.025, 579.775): 0.07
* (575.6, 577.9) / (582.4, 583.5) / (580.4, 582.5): 0.00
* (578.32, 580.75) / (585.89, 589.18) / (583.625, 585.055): -0.13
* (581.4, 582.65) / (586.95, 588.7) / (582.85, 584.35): -0.04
